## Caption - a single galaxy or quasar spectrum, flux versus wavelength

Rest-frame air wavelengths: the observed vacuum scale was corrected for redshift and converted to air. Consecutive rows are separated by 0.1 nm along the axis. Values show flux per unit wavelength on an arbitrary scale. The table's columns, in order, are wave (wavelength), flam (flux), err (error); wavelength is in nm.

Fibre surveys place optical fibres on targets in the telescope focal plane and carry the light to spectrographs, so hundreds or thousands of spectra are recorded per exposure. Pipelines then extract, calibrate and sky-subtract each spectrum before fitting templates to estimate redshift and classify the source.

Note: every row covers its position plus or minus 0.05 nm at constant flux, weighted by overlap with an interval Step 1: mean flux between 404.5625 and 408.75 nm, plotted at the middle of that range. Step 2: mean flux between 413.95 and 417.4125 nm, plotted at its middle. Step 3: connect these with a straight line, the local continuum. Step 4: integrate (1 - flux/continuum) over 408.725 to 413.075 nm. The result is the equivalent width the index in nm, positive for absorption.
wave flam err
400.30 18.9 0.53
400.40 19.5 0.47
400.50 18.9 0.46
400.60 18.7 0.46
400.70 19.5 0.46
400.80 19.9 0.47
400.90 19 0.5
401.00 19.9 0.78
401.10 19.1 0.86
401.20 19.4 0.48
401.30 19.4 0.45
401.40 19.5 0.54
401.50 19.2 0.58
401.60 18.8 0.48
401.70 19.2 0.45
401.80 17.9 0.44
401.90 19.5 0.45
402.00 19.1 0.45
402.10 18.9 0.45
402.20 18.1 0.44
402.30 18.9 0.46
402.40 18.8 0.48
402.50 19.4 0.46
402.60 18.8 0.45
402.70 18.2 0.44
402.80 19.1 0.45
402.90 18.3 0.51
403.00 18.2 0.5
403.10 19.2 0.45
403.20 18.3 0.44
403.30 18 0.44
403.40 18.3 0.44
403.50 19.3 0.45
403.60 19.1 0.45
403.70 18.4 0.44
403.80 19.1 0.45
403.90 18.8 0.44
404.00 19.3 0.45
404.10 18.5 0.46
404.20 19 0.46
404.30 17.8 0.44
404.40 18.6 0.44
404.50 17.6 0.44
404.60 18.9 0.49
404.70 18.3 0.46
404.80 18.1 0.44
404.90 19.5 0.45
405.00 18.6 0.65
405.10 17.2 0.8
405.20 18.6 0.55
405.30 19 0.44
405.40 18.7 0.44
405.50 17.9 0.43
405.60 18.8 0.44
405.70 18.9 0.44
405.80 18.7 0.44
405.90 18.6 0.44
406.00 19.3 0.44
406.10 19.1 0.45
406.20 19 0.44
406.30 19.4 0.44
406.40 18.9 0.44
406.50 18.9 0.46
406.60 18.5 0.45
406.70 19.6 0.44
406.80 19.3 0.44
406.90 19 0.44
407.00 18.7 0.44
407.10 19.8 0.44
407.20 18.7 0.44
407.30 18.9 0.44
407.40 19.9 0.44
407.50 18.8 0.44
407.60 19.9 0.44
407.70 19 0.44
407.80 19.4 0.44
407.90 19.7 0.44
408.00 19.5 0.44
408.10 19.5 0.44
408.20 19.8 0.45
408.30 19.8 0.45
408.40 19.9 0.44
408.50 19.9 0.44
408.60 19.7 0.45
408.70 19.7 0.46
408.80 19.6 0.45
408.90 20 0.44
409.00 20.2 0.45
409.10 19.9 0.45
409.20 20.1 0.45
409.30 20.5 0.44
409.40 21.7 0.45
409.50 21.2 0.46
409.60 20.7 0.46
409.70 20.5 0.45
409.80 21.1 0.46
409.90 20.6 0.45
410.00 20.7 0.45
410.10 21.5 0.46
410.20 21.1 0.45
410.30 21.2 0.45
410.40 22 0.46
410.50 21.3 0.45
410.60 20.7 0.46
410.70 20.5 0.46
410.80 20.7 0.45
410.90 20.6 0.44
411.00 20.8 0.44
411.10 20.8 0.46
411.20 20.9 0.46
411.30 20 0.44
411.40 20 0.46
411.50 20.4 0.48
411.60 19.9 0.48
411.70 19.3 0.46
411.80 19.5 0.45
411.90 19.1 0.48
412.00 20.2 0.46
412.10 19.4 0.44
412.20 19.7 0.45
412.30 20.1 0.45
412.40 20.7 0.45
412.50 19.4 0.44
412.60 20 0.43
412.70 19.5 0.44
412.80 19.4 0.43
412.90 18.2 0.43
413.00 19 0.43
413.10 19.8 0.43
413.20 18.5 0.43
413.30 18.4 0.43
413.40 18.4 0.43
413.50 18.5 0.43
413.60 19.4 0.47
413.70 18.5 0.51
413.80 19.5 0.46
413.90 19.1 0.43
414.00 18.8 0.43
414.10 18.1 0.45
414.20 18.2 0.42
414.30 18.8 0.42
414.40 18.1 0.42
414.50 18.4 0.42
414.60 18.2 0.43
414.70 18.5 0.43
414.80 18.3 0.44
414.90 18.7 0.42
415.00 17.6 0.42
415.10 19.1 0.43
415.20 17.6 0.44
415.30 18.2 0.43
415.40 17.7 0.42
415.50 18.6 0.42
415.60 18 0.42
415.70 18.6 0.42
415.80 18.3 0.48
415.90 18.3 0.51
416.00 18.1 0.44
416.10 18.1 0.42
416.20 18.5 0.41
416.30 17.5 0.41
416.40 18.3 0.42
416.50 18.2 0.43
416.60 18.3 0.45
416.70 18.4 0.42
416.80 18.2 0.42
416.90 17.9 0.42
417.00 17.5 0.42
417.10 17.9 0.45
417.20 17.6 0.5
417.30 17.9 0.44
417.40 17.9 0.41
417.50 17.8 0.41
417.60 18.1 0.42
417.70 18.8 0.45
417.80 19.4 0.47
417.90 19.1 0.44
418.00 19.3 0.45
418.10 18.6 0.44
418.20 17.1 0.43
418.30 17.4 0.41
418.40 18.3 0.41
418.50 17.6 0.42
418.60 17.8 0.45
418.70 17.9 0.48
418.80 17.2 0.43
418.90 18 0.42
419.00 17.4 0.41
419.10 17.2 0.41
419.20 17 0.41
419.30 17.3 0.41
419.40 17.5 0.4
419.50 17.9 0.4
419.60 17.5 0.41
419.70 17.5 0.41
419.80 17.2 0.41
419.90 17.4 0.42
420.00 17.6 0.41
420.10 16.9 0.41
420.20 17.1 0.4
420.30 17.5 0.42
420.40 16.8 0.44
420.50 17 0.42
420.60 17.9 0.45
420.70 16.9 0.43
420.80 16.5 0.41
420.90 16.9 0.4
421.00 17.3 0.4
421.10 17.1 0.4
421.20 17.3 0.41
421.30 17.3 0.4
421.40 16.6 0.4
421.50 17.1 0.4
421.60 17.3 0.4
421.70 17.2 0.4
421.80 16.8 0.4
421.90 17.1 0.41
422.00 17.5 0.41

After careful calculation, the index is -0.38 nm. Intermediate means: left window 19.1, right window 18.2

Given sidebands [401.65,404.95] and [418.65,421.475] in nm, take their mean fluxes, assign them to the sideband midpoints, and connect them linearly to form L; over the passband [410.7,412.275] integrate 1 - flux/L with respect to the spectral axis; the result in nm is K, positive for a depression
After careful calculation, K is -0.184 nm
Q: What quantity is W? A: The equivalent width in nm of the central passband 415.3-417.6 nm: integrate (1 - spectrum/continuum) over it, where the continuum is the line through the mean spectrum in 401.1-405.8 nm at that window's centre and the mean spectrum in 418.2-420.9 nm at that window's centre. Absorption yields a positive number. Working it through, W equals -0.057 nm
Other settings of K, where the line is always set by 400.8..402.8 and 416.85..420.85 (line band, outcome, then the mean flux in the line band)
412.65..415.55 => -0.09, 18.6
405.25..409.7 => -0.21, 19.5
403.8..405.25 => 0.02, 18.5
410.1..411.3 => -0.17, 20.9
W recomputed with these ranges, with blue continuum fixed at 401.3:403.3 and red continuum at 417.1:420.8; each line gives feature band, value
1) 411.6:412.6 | -0.09 nm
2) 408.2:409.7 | -0.15 nm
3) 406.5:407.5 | -0.03 nm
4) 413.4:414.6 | -0.04 nm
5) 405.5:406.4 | -0.02 nm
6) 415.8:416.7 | -0.02 nm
